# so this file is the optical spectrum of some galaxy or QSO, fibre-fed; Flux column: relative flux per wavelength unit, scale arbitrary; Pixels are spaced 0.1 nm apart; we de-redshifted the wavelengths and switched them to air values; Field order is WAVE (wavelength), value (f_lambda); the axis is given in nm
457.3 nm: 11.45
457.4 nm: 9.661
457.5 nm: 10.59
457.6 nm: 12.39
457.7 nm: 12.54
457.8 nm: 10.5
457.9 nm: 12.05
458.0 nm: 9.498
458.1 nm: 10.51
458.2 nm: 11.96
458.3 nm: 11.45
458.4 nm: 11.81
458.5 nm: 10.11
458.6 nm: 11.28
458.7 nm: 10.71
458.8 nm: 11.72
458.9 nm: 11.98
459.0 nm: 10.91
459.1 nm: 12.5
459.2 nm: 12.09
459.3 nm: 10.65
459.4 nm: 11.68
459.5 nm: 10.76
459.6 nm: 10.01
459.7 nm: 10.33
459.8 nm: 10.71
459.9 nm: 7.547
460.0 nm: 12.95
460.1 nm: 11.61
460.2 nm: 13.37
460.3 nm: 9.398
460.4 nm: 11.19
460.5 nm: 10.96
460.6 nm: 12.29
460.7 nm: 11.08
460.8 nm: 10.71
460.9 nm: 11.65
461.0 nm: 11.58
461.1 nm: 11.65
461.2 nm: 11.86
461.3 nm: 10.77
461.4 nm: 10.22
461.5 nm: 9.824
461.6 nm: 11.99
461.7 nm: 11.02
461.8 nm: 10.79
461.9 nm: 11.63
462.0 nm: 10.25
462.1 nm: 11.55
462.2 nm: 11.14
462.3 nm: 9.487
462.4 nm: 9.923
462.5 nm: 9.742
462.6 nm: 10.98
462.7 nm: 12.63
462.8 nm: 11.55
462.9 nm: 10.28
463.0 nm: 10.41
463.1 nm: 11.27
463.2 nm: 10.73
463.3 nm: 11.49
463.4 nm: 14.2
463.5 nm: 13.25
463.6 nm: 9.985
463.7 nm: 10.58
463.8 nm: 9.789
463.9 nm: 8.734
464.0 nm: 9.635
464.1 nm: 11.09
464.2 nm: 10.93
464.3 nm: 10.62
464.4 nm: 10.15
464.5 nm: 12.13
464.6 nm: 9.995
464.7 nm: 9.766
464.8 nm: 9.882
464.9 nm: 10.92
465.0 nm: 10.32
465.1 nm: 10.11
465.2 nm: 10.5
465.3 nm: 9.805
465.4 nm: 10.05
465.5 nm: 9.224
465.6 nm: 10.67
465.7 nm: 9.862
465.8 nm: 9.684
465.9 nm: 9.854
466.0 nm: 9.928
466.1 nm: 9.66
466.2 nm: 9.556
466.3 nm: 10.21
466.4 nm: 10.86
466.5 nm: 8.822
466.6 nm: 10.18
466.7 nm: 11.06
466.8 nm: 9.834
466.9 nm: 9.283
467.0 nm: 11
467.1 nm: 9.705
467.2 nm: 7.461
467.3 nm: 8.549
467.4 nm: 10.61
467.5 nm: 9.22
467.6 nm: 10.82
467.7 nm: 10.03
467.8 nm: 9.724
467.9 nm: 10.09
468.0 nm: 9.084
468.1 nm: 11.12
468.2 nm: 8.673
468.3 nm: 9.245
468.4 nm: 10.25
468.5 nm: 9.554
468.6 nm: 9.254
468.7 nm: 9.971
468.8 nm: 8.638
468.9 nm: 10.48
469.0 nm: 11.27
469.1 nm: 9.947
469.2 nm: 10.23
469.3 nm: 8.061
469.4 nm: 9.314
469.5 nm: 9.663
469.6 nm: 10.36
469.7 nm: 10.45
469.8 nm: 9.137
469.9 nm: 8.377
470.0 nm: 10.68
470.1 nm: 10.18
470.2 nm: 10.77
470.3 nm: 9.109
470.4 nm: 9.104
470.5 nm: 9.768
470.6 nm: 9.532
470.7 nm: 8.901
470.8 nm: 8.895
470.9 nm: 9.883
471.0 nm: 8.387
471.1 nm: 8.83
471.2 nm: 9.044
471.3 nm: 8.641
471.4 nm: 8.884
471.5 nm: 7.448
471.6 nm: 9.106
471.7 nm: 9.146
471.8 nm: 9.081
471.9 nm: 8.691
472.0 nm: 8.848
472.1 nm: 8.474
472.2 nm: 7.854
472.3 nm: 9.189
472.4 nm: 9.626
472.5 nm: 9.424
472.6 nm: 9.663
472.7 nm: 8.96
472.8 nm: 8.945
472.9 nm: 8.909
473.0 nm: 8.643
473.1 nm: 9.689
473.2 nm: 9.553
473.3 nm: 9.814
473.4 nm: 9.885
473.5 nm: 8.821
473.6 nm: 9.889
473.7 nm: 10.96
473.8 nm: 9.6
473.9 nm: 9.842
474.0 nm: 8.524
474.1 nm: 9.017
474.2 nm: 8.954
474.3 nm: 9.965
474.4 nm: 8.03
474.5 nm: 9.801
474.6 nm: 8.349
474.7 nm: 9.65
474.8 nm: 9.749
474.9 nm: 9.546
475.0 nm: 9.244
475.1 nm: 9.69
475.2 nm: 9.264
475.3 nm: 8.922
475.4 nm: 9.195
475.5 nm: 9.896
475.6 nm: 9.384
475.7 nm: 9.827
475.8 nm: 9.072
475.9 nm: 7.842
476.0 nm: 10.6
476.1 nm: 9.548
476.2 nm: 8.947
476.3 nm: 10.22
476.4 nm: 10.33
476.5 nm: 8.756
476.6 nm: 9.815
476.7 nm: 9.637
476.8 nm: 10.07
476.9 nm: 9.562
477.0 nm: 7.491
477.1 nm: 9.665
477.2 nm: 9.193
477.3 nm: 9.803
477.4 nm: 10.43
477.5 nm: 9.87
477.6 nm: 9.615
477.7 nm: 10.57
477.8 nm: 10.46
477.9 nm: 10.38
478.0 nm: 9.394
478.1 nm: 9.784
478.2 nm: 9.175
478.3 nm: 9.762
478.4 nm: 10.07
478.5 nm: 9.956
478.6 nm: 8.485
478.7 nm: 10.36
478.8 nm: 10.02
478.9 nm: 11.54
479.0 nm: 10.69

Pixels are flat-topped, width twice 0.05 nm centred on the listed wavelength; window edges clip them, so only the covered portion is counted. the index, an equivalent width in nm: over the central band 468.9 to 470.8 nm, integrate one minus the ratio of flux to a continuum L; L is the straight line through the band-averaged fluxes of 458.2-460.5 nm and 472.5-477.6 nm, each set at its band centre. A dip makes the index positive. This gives 0.05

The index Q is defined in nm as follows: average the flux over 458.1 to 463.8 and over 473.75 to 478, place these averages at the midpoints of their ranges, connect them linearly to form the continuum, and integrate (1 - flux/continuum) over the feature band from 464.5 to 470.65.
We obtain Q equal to 0.33 nm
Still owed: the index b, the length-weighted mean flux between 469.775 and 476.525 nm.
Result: 9.27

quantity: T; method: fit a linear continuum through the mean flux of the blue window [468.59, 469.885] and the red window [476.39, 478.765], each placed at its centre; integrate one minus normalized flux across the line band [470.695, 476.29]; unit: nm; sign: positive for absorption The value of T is 0.29 nm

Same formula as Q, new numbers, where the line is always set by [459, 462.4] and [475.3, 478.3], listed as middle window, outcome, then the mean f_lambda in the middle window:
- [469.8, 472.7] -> 0.280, 9.12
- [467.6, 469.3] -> 0.086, 9.82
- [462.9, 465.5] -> 0.028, 10.6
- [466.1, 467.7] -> 0.103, 9.81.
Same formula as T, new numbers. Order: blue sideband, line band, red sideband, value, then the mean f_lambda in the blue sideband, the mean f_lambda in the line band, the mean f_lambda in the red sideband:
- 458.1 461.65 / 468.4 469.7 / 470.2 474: -0.014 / 11.2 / 9.78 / 9.18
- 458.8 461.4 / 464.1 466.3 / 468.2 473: 0.019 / 11.2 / 10.2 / 9.31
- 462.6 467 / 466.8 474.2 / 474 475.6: 0.271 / 10.5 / 9.42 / 9.26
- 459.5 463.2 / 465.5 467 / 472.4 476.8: 0.059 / 10.9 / 9.97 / 9.41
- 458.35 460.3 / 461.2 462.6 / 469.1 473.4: 0.005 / 11.2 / 10.7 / 9.24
